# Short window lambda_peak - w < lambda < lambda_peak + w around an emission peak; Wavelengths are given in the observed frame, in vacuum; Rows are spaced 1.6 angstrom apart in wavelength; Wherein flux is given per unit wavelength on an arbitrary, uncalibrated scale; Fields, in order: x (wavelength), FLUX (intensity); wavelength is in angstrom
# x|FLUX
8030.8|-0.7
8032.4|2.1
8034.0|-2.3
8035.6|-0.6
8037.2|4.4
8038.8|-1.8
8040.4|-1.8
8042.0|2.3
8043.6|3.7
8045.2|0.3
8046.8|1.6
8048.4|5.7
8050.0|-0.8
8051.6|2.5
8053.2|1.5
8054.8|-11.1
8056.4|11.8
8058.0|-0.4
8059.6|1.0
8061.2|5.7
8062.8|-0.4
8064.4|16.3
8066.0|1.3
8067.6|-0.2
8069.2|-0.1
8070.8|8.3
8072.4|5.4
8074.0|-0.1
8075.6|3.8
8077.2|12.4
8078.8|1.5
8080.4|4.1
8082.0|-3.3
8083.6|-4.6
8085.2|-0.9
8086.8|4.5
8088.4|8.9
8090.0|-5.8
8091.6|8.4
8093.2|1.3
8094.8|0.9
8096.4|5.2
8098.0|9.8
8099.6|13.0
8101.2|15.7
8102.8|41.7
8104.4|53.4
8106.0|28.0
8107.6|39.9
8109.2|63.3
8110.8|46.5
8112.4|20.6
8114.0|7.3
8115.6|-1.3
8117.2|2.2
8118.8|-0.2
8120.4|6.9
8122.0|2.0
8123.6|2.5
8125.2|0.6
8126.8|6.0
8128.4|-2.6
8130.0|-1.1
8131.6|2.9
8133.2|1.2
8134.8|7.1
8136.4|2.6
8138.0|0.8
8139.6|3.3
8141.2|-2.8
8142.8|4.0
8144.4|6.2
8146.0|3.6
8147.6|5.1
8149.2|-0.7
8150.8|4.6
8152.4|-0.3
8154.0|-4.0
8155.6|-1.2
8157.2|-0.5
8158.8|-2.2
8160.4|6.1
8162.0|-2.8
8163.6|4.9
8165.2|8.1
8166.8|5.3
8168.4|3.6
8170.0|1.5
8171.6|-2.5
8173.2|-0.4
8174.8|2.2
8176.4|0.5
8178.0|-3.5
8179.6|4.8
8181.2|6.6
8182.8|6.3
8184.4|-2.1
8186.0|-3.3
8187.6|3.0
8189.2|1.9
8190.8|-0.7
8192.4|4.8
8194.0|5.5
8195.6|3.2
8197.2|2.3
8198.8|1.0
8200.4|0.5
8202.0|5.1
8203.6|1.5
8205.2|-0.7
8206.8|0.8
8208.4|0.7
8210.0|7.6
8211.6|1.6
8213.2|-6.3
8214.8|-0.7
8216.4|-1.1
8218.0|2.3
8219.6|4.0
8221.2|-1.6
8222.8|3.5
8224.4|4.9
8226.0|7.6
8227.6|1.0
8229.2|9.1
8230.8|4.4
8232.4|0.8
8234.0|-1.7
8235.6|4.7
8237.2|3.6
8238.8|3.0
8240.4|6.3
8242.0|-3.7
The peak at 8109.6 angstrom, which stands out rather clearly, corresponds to [O II] 3727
